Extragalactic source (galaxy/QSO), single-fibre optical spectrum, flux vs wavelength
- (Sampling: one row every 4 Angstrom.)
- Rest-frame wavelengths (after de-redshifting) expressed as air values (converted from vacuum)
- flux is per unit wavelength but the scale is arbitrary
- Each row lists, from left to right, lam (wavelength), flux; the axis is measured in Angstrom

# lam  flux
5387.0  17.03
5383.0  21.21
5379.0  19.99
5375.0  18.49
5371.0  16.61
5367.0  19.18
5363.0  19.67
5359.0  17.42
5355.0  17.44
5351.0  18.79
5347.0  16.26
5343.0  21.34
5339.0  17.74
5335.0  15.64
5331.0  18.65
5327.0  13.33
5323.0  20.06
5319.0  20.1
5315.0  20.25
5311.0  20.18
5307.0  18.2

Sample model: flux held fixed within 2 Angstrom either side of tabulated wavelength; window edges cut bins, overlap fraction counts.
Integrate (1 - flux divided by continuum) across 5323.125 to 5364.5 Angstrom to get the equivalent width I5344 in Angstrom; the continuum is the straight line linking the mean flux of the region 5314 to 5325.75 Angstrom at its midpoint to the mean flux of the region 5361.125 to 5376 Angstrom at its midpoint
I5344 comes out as 3.0 Angstrom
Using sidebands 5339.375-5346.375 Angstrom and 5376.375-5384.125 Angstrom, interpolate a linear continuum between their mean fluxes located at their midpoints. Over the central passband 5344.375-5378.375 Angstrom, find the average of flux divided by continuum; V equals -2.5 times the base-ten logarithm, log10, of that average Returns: 0.10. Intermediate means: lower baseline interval 19.5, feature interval 18.1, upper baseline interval 20.4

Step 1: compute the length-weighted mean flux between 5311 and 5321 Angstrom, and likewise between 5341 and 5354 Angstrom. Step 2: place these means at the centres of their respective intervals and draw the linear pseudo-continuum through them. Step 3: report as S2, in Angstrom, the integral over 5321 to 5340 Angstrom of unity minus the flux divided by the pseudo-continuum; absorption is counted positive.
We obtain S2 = 2.4 Angstrom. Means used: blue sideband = 20.2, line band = 17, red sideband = 18.7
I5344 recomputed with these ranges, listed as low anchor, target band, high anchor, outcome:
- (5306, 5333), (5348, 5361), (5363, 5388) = 0.73 Angstrom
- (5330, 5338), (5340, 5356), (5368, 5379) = -0.97 Angstrom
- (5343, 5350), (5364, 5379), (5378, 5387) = 0.68 Angstrom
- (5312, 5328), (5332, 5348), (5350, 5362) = 0.40 Angstrom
